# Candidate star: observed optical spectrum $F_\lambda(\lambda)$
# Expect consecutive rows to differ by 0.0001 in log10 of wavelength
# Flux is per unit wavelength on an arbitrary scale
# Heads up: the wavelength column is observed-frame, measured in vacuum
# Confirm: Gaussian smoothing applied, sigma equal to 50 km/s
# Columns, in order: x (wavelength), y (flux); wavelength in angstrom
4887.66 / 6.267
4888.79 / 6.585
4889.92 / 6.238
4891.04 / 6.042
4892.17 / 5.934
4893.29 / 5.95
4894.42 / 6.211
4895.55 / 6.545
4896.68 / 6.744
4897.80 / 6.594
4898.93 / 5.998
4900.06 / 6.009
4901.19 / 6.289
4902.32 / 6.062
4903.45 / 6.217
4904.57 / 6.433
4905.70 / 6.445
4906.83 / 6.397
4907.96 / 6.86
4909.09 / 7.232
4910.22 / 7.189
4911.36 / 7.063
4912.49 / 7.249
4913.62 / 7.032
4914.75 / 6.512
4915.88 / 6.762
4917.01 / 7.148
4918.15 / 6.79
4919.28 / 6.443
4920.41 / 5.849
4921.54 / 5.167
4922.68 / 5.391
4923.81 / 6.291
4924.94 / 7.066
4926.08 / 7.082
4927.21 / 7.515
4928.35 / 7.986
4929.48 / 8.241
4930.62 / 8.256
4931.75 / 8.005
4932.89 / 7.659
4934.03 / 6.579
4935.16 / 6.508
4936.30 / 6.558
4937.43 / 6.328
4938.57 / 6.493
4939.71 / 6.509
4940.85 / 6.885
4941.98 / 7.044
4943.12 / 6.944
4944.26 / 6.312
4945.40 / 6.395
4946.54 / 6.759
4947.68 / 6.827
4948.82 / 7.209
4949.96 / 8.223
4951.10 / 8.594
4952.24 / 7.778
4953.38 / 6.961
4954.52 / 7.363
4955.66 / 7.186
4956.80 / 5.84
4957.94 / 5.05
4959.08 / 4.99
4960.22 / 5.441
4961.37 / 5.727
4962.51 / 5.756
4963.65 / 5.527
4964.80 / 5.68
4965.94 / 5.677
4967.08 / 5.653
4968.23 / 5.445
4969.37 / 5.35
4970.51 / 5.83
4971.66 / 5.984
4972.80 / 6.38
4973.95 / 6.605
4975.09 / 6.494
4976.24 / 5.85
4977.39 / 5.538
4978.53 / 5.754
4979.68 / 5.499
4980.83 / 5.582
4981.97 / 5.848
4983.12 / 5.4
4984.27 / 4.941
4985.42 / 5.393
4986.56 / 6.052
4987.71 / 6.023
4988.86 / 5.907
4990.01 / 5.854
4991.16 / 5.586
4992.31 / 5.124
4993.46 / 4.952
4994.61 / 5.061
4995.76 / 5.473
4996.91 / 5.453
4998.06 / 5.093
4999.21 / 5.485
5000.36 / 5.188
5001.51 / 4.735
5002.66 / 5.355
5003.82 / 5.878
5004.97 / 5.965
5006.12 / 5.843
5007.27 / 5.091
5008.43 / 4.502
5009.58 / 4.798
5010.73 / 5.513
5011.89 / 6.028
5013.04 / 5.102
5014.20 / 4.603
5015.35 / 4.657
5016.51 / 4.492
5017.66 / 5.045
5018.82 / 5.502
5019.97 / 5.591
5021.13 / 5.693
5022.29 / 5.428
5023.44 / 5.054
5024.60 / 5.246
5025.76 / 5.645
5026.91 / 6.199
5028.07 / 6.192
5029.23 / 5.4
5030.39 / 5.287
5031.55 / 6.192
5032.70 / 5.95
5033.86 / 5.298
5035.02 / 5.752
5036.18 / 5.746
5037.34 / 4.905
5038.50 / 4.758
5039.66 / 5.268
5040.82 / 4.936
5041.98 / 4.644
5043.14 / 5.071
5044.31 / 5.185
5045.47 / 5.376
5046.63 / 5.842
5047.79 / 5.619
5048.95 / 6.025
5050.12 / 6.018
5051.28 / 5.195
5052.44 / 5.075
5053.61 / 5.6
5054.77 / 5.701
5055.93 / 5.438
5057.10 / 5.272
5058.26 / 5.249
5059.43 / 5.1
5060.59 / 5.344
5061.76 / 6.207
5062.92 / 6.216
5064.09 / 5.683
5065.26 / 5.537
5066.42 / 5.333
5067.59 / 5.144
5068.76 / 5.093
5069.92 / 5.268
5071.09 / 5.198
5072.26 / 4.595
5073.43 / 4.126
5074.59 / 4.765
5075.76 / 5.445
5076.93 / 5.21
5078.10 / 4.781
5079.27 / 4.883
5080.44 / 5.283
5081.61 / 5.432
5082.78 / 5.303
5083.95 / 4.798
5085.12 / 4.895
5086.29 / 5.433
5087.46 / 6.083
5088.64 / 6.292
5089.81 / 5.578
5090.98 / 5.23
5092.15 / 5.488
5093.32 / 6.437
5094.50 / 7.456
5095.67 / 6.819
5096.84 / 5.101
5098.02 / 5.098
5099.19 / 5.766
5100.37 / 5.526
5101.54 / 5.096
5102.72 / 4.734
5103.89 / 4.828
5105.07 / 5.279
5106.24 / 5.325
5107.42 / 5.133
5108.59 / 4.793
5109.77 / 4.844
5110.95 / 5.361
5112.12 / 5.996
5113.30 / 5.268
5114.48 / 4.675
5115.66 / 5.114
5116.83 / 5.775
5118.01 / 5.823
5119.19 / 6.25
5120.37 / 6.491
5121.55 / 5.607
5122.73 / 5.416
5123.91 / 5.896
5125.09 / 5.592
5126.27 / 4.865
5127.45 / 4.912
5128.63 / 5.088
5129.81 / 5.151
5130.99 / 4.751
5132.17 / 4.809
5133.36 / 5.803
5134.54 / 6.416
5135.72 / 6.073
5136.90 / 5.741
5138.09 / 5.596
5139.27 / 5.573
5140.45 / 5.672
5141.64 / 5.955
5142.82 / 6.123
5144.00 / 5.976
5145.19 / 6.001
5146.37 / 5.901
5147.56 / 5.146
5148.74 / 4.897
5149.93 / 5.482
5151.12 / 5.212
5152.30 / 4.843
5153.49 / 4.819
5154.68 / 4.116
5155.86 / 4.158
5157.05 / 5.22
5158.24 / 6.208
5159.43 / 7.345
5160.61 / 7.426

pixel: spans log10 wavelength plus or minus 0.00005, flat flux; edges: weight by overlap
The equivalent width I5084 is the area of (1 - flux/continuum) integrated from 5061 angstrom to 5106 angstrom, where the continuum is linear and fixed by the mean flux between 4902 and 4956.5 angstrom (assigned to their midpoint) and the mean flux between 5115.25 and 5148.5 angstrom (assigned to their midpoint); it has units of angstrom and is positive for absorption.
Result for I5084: 4.0 angstrom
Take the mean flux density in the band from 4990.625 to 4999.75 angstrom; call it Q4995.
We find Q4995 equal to 5.28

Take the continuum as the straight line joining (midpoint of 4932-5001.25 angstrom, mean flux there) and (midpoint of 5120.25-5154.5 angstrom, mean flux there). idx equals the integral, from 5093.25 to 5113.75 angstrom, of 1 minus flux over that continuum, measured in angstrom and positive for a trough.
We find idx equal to 0.5 angstrom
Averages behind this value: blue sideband 6.09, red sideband 5.48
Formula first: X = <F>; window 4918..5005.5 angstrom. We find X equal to 6.2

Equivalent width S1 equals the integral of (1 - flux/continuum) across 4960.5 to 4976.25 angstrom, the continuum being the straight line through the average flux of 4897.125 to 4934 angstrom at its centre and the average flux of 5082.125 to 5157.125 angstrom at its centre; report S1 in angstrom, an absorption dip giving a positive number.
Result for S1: 1.45 angstrom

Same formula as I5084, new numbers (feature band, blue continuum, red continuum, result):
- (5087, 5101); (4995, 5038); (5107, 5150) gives -1.1 angstrom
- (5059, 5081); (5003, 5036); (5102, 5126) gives 0.8 angstrom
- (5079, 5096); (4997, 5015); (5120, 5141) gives -0.8 angstrom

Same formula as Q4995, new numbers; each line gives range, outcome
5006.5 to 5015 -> 5.1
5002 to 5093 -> 5.36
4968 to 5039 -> 5.49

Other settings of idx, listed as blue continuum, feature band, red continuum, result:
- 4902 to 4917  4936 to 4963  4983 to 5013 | -2.1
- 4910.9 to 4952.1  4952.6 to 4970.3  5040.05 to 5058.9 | 1.9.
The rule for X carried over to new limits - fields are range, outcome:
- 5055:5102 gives 5.43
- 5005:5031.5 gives 5.34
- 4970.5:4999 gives 5.66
